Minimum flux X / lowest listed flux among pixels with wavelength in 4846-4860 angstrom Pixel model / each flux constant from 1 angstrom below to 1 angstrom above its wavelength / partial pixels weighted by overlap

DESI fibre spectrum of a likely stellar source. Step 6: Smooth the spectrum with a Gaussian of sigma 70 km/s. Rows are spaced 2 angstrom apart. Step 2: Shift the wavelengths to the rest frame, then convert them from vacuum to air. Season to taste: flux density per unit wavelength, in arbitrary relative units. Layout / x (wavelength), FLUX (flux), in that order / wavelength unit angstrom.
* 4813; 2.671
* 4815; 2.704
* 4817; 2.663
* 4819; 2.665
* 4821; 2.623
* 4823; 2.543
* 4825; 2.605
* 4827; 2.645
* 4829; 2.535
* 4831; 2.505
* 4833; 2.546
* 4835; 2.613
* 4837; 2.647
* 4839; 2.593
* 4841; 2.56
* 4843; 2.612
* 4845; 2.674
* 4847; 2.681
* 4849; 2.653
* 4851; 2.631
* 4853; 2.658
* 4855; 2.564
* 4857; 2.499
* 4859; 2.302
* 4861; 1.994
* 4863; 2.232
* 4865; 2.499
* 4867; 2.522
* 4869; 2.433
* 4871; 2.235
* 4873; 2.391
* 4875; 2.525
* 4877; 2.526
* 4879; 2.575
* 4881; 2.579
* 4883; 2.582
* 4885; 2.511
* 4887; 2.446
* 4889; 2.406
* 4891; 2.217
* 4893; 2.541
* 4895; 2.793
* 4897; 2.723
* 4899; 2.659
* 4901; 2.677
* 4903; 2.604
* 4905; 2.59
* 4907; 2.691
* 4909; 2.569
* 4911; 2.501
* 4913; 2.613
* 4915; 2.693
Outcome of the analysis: 2.302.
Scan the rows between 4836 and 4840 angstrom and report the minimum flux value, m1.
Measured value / 2.593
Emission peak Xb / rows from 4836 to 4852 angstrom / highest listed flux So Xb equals 2.681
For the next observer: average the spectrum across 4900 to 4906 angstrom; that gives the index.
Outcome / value 2.62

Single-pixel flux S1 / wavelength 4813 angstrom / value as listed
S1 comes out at 2.671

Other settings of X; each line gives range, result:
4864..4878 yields 2.235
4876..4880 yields 2.526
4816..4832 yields 2.505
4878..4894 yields 2.217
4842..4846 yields 2.612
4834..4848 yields 2.56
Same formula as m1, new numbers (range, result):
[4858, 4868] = 1.994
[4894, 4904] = 2.604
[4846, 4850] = 2.653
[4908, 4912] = 2.501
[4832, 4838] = 2.546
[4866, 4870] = 2.433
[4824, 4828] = 2.605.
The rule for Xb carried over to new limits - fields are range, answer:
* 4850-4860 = 2.658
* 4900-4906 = 2.677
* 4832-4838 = 2.647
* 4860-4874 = 2.522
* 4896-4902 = 2.723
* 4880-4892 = 2.582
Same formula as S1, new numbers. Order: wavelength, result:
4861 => 1.994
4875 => 2.525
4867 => 2.522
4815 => 2.704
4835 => 2.613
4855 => 2.564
